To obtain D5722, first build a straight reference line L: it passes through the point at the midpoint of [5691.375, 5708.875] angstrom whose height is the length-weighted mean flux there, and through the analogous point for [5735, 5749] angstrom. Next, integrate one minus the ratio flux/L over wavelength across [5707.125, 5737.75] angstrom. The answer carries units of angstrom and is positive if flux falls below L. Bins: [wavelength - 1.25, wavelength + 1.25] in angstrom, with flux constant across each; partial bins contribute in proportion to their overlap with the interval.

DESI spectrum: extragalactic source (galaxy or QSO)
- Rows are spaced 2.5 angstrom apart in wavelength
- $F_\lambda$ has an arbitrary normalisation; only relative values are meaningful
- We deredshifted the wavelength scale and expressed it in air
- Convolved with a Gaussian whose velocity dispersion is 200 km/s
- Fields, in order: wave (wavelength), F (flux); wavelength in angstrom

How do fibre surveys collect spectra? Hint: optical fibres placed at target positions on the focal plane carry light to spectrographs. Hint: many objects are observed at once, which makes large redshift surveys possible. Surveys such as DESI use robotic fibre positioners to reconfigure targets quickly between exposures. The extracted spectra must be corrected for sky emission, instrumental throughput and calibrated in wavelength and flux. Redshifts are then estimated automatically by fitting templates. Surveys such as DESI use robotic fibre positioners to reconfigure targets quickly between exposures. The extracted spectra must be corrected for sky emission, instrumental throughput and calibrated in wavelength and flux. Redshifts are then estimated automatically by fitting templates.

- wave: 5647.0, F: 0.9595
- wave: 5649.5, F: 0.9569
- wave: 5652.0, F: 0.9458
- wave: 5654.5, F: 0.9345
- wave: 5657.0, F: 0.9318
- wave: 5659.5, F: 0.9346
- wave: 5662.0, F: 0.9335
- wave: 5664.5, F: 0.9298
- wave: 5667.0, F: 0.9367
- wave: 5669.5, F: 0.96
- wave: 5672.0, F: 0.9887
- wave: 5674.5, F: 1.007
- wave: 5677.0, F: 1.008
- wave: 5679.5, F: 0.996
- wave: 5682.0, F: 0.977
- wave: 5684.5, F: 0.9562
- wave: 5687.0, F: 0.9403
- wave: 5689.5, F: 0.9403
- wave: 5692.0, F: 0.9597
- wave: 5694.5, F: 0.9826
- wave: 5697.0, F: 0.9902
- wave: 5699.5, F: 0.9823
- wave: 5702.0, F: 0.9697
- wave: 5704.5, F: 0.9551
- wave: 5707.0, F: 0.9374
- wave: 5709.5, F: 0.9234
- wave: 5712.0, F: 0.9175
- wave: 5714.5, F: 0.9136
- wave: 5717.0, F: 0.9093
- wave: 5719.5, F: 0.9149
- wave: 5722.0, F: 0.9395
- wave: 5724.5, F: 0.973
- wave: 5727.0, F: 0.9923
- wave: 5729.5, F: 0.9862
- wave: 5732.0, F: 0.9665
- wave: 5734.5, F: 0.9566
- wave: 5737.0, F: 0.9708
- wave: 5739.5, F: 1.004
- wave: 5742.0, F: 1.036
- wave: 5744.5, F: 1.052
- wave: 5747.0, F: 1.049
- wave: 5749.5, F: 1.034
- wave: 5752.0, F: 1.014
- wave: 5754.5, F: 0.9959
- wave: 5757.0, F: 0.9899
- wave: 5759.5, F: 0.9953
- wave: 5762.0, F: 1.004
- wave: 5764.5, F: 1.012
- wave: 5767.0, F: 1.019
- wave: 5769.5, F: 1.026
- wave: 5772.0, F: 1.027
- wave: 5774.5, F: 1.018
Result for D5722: 1.50 angstrom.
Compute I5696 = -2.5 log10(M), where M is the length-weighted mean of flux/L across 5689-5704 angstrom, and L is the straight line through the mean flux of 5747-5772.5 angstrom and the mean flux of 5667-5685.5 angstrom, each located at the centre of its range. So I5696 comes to 0.020 mag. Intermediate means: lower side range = 0.982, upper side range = 1.01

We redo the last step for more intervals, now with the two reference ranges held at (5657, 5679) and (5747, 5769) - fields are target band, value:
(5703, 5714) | 0.06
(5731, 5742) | 0.02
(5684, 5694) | 0.02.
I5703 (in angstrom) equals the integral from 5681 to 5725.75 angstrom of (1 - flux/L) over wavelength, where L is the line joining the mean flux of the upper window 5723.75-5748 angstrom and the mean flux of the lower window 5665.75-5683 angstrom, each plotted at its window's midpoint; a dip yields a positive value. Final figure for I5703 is 1.9 angstrom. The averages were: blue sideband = 0.982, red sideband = 0.999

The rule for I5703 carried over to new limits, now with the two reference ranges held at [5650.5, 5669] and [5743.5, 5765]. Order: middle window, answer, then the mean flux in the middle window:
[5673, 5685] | -0.5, 0.991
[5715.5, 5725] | 0.5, 0.931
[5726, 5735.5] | 0.2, 0.975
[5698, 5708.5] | 0.1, 0.961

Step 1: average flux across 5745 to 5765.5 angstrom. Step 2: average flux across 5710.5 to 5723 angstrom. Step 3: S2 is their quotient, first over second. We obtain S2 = 1.10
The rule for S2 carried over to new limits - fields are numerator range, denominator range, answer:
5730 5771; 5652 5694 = 1.05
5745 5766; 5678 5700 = 1.05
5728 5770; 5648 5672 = 1.07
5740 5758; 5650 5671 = 1.09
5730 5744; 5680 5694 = 1.03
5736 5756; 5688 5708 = 1.06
